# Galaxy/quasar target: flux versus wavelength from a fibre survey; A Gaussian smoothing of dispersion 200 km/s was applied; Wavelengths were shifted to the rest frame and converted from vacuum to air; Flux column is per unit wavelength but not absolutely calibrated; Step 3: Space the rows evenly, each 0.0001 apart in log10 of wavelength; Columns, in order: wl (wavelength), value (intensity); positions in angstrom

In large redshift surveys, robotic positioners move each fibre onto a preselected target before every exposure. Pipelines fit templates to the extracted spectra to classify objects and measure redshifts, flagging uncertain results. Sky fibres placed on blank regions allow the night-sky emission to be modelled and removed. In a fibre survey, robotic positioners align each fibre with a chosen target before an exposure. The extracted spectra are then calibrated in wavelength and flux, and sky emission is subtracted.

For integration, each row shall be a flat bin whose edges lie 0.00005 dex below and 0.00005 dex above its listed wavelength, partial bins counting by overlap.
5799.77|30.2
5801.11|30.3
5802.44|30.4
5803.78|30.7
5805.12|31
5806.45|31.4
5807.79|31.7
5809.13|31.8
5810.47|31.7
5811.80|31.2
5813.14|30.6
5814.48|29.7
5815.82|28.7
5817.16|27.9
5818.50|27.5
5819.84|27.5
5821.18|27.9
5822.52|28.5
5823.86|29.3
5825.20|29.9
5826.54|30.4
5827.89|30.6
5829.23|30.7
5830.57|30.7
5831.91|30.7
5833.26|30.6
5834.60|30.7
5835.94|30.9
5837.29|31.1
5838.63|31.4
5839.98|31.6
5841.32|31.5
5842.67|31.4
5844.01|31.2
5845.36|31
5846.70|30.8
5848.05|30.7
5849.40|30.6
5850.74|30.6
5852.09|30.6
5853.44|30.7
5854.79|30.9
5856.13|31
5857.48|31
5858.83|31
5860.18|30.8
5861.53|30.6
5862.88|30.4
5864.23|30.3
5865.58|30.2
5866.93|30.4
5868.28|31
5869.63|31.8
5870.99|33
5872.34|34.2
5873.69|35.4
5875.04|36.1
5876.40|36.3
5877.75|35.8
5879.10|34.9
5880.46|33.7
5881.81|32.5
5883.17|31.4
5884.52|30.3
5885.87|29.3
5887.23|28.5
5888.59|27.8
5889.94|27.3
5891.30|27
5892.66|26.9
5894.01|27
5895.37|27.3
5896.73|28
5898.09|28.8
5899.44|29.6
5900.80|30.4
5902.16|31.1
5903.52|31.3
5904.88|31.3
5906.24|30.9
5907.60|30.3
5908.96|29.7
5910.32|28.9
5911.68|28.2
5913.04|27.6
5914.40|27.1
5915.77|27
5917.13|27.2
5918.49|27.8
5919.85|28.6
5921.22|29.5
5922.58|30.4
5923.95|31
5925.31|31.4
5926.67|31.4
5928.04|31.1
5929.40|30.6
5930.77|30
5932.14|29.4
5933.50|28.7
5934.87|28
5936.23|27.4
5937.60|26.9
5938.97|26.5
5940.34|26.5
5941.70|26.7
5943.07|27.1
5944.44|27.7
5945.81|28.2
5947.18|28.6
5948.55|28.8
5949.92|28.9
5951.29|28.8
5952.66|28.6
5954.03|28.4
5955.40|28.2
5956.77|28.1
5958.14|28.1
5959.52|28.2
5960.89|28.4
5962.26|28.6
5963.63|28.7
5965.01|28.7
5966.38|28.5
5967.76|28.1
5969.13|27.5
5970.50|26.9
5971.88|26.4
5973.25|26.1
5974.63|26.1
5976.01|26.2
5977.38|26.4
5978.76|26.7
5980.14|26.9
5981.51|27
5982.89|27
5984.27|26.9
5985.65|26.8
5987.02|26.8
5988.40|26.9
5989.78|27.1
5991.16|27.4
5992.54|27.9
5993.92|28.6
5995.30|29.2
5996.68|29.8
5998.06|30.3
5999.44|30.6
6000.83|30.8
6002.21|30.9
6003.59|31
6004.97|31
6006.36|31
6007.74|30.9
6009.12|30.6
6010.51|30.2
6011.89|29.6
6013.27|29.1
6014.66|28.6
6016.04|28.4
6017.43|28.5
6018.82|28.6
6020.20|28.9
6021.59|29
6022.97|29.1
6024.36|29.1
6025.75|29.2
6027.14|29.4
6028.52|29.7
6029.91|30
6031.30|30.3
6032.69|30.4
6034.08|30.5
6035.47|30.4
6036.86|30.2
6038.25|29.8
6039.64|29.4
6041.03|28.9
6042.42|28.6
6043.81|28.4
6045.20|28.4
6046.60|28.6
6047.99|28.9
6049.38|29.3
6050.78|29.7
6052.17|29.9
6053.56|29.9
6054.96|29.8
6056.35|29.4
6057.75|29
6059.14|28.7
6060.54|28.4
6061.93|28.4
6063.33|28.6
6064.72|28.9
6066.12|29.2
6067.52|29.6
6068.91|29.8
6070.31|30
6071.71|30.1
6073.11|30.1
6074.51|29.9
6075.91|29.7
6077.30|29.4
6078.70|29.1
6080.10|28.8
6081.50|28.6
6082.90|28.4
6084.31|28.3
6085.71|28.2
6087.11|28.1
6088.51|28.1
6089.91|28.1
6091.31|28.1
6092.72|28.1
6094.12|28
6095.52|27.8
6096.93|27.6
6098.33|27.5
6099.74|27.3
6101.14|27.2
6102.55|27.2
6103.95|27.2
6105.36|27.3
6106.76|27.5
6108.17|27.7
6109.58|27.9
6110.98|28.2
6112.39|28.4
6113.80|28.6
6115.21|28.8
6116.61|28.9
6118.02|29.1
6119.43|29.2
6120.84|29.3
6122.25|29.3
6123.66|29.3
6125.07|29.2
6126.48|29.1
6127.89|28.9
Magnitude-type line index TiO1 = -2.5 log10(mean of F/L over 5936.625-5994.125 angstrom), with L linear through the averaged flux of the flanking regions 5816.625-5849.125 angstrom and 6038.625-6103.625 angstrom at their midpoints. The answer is 0.07 mag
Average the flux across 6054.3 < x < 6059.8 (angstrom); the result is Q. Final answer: 29.2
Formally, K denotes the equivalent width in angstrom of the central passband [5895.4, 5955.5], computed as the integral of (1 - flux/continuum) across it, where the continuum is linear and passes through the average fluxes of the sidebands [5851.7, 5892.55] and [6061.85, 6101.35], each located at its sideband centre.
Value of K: 3.5 angstrom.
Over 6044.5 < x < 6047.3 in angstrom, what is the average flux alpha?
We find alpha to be 28.5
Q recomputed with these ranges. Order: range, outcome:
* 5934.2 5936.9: 27.8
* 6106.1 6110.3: 27.7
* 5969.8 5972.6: 26.7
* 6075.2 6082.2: 29.2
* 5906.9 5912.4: 29.3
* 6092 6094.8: 28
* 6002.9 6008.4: 31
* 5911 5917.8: 27.4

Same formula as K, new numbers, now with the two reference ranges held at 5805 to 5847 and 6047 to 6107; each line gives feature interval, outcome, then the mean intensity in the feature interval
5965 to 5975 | 0.74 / 27.2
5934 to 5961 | 1.50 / 27.9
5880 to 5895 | 0.41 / 29.1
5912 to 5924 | 0.57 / 28.3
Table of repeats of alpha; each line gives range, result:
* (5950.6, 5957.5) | 28.4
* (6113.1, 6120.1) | 28.9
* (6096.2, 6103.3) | 27.3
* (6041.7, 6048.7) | 28.6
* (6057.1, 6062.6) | 28.7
